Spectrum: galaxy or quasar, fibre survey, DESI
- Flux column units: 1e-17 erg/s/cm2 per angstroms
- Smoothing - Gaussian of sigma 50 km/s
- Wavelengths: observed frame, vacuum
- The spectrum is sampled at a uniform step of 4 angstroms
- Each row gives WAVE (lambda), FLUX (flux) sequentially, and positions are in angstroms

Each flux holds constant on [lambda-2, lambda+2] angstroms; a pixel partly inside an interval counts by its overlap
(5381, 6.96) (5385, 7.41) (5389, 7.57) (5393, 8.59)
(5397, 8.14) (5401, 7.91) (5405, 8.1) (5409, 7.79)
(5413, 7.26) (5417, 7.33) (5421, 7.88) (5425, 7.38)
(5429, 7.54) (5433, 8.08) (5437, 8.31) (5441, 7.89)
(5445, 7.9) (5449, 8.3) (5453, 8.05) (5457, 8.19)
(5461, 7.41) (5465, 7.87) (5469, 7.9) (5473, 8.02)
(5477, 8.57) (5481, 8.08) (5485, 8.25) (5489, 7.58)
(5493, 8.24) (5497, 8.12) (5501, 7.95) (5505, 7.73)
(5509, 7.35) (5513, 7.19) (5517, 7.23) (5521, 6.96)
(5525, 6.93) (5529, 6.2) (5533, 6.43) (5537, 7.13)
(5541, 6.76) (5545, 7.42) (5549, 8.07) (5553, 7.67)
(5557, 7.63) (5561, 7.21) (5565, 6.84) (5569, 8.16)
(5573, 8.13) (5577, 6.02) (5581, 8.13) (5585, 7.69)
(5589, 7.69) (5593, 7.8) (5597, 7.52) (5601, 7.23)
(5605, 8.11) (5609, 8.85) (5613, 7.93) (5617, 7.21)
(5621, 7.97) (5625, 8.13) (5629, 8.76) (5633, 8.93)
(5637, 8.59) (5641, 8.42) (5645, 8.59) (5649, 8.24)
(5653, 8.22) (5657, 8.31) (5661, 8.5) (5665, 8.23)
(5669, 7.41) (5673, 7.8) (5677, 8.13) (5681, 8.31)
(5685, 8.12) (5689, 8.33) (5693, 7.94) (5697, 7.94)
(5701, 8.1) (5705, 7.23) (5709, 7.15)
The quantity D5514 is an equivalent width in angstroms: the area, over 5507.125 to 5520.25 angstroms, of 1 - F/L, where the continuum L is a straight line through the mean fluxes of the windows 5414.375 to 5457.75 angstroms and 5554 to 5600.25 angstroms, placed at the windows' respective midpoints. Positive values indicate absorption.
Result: 0.8 angstroms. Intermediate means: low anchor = 7.88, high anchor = 7.52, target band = 7.23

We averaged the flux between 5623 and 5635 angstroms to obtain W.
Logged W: 8.61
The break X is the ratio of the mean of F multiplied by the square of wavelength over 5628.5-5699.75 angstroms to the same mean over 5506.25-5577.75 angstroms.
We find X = 1.20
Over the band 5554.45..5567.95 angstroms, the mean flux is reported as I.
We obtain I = 7.31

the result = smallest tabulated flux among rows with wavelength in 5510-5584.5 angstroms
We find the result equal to 6.02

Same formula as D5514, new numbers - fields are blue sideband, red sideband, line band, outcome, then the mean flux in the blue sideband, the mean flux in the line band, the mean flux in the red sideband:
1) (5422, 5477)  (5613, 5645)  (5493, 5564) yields 6.8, 7.93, 7.31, 8.28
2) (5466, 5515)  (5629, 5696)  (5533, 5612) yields 5.1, 7.91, 7.56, 8.26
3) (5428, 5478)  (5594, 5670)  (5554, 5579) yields 2.4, 8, 7.35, 8.17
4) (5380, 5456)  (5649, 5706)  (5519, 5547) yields 3.9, 7.83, 6.83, 8.06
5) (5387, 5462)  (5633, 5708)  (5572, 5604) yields 2.1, 7.88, 7.53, 8.14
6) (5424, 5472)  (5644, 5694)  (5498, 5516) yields 0.9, 7.91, 7.57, 8.16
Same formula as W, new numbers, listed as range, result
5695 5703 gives 8.02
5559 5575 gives 7.59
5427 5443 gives 7.96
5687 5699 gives 8.07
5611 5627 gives 7.81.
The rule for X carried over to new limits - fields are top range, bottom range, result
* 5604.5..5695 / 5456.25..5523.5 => 1.12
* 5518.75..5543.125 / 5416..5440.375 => 0.90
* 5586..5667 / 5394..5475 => 1.11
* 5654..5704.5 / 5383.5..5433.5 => 1.15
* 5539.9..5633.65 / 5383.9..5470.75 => 1.04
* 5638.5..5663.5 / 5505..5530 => 1.24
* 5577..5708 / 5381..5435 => 1.13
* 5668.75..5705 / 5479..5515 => 1.09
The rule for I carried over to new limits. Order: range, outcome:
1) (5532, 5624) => 7.57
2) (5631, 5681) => 8.28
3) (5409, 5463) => 7.81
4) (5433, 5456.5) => 8.1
